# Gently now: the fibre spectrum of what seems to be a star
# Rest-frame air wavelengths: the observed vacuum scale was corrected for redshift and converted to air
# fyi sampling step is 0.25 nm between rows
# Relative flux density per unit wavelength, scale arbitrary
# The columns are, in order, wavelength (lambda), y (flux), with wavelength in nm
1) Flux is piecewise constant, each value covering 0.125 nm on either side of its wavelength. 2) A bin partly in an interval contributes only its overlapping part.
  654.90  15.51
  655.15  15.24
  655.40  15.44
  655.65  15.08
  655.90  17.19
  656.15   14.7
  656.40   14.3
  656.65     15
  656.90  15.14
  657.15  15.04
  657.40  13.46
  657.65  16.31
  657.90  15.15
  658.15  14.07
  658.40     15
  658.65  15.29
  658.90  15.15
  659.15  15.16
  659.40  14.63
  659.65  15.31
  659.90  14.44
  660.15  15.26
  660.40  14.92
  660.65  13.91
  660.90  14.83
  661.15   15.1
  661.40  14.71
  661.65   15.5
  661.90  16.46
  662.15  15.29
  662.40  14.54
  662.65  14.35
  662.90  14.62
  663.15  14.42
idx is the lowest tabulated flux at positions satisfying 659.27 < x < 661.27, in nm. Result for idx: 13.91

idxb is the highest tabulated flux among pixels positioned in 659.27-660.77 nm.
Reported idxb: 15.31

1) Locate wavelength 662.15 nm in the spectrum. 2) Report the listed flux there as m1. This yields 15.29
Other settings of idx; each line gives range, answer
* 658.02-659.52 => 14.07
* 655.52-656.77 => 14.3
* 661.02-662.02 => 14.71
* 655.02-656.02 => 15.08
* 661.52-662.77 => 14.35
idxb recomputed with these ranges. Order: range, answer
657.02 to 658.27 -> 16.31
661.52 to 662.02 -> 16.46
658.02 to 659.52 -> 15.29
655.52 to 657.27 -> 17.19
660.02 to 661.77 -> 15.5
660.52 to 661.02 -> 14.83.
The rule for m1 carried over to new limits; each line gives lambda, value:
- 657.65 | 16.31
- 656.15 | 14.7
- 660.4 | 14.92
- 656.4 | 14.3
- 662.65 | 14.35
